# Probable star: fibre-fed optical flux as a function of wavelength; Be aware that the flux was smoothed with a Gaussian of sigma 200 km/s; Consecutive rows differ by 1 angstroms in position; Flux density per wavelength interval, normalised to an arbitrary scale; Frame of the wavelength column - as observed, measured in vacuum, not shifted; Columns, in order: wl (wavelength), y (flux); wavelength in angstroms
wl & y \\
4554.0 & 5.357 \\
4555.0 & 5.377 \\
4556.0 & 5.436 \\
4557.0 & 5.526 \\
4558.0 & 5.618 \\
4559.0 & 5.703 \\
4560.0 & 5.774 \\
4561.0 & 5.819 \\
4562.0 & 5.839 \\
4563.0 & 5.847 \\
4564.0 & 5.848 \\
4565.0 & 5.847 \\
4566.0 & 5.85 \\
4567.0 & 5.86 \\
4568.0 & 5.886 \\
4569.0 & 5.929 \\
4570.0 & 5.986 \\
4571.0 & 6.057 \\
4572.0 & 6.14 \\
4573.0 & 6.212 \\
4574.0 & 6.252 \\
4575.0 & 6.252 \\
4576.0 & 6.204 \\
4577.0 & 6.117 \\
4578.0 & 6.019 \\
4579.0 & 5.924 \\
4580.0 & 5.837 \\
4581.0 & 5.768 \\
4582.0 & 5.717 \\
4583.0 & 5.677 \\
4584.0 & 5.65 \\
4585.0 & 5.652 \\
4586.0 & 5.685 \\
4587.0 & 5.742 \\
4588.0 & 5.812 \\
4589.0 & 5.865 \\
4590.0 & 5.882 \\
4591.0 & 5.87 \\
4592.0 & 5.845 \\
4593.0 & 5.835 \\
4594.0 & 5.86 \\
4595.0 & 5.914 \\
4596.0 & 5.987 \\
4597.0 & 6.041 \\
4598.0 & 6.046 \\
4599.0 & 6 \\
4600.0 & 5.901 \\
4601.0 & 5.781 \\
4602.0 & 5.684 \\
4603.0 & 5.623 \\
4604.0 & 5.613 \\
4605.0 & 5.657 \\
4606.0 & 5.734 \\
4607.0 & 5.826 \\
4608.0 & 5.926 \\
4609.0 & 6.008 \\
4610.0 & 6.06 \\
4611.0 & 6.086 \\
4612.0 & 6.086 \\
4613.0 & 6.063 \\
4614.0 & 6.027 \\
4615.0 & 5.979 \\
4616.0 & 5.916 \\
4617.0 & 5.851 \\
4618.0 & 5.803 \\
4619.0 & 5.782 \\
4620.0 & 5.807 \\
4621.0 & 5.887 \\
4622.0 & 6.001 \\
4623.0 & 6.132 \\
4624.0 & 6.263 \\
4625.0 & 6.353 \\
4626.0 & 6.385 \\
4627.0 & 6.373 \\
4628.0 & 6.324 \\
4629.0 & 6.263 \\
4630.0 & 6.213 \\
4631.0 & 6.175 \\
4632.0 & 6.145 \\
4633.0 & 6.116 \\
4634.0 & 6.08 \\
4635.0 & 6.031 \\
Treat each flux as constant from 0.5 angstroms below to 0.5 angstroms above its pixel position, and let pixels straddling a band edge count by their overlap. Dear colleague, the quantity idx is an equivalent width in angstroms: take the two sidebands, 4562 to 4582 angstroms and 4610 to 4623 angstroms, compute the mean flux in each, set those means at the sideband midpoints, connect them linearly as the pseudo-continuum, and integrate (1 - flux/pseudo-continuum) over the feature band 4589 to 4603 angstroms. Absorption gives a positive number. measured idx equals 0.2 angstroms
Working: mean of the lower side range 5.98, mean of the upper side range 5.95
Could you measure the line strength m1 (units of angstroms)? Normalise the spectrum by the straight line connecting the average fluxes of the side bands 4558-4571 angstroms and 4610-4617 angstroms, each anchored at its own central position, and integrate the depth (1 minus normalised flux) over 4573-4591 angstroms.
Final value 0.04 angstroms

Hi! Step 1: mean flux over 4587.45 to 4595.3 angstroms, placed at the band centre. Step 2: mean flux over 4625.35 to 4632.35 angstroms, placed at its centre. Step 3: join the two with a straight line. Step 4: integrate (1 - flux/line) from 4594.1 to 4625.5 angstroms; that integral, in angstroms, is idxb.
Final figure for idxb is 0.7 angstroms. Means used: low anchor 5.86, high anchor 6.27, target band 5.93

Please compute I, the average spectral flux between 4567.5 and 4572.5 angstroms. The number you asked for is 6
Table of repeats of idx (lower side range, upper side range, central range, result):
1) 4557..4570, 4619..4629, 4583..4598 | 0.3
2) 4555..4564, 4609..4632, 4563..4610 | -0.2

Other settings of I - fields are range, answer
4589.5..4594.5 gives 5.86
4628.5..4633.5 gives 6.18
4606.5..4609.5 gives 5.92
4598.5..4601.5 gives 5.89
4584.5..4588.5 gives 5.72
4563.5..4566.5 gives 5.85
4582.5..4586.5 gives 5.67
